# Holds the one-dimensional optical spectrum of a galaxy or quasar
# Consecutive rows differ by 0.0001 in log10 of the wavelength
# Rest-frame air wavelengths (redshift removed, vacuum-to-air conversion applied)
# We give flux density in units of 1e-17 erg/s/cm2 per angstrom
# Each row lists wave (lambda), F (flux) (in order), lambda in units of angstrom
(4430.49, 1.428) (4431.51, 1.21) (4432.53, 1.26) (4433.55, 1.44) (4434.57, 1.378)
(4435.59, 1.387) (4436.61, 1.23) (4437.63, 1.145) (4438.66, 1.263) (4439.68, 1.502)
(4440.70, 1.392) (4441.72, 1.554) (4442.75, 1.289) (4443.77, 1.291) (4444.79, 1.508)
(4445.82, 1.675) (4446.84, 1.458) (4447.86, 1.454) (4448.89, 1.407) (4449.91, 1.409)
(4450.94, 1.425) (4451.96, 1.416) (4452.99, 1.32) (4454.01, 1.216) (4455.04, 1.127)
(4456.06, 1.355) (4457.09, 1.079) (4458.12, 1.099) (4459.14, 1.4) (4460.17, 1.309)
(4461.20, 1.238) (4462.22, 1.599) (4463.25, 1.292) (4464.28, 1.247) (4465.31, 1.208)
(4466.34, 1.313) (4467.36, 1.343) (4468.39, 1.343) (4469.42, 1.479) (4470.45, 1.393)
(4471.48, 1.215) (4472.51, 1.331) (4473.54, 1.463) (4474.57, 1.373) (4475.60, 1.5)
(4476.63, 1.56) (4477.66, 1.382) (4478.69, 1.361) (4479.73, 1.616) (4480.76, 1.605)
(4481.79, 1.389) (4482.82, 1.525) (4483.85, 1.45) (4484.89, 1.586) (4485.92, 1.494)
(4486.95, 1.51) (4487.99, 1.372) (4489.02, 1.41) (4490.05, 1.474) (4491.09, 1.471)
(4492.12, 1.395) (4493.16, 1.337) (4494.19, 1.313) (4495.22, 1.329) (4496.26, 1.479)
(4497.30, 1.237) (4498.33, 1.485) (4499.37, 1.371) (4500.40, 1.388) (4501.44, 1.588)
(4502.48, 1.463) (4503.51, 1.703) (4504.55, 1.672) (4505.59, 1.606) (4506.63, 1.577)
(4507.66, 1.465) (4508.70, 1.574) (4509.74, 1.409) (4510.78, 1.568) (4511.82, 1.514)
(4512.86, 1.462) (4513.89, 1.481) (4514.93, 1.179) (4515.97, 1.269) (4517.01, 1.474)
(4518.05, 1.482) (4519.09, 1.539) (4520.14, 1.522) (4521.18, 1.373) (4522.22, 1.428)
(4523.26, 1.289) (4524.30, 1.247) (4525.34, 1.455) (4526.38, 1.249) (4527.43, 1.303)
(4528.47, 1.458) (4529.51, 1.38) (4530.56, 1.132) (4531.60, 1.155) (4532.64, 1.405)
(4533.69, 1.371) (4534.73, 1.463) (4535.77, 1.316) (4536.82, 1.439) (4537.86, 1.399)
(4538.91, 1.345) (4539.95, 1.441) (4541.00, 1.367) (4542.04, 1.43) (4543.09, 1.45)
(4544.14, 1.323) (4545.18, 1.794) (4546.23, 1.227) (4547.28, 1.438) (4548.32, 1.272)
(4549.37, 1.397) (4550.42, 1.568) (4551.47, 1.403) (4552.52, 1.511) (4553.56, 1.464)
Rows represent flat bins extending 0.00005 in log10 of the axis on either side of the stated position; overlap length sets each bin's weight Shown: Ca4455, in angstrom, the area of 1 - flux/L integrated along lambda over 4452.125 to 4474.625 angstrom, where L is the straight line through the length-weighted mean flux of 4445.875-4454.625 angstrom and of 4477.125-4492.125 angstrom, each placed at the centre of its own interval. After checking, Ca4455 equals 1.9 angstrom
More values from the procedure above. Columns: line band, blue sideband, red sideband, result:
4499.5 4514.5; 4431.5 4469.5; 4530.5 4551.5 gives -1.7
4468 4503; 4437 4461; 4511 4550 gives -1.7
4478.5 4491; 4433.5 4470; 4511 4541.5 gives -1.1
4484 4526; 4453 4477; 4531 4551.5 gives -2.6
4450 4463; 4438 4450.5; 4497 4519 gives 1.2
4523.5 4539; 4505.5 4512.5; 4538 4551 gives 1.3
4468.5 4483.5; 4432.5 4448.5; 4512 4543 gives -0.6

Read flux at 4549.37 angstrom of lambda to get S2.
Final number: 1.397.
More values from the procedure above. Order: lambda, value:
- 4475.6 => 1.5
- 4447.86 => 1.454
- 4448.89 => 1.407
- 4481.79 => 1.389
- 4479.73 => 1.616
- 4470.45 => 1.393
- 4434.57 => 1.378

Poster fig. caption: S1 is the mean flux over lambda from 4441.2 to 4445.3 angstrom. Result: 1.41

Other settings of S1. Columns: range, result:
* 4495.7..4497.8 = 1.35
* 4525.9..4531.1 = 1.3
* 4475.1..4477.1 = 1.53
